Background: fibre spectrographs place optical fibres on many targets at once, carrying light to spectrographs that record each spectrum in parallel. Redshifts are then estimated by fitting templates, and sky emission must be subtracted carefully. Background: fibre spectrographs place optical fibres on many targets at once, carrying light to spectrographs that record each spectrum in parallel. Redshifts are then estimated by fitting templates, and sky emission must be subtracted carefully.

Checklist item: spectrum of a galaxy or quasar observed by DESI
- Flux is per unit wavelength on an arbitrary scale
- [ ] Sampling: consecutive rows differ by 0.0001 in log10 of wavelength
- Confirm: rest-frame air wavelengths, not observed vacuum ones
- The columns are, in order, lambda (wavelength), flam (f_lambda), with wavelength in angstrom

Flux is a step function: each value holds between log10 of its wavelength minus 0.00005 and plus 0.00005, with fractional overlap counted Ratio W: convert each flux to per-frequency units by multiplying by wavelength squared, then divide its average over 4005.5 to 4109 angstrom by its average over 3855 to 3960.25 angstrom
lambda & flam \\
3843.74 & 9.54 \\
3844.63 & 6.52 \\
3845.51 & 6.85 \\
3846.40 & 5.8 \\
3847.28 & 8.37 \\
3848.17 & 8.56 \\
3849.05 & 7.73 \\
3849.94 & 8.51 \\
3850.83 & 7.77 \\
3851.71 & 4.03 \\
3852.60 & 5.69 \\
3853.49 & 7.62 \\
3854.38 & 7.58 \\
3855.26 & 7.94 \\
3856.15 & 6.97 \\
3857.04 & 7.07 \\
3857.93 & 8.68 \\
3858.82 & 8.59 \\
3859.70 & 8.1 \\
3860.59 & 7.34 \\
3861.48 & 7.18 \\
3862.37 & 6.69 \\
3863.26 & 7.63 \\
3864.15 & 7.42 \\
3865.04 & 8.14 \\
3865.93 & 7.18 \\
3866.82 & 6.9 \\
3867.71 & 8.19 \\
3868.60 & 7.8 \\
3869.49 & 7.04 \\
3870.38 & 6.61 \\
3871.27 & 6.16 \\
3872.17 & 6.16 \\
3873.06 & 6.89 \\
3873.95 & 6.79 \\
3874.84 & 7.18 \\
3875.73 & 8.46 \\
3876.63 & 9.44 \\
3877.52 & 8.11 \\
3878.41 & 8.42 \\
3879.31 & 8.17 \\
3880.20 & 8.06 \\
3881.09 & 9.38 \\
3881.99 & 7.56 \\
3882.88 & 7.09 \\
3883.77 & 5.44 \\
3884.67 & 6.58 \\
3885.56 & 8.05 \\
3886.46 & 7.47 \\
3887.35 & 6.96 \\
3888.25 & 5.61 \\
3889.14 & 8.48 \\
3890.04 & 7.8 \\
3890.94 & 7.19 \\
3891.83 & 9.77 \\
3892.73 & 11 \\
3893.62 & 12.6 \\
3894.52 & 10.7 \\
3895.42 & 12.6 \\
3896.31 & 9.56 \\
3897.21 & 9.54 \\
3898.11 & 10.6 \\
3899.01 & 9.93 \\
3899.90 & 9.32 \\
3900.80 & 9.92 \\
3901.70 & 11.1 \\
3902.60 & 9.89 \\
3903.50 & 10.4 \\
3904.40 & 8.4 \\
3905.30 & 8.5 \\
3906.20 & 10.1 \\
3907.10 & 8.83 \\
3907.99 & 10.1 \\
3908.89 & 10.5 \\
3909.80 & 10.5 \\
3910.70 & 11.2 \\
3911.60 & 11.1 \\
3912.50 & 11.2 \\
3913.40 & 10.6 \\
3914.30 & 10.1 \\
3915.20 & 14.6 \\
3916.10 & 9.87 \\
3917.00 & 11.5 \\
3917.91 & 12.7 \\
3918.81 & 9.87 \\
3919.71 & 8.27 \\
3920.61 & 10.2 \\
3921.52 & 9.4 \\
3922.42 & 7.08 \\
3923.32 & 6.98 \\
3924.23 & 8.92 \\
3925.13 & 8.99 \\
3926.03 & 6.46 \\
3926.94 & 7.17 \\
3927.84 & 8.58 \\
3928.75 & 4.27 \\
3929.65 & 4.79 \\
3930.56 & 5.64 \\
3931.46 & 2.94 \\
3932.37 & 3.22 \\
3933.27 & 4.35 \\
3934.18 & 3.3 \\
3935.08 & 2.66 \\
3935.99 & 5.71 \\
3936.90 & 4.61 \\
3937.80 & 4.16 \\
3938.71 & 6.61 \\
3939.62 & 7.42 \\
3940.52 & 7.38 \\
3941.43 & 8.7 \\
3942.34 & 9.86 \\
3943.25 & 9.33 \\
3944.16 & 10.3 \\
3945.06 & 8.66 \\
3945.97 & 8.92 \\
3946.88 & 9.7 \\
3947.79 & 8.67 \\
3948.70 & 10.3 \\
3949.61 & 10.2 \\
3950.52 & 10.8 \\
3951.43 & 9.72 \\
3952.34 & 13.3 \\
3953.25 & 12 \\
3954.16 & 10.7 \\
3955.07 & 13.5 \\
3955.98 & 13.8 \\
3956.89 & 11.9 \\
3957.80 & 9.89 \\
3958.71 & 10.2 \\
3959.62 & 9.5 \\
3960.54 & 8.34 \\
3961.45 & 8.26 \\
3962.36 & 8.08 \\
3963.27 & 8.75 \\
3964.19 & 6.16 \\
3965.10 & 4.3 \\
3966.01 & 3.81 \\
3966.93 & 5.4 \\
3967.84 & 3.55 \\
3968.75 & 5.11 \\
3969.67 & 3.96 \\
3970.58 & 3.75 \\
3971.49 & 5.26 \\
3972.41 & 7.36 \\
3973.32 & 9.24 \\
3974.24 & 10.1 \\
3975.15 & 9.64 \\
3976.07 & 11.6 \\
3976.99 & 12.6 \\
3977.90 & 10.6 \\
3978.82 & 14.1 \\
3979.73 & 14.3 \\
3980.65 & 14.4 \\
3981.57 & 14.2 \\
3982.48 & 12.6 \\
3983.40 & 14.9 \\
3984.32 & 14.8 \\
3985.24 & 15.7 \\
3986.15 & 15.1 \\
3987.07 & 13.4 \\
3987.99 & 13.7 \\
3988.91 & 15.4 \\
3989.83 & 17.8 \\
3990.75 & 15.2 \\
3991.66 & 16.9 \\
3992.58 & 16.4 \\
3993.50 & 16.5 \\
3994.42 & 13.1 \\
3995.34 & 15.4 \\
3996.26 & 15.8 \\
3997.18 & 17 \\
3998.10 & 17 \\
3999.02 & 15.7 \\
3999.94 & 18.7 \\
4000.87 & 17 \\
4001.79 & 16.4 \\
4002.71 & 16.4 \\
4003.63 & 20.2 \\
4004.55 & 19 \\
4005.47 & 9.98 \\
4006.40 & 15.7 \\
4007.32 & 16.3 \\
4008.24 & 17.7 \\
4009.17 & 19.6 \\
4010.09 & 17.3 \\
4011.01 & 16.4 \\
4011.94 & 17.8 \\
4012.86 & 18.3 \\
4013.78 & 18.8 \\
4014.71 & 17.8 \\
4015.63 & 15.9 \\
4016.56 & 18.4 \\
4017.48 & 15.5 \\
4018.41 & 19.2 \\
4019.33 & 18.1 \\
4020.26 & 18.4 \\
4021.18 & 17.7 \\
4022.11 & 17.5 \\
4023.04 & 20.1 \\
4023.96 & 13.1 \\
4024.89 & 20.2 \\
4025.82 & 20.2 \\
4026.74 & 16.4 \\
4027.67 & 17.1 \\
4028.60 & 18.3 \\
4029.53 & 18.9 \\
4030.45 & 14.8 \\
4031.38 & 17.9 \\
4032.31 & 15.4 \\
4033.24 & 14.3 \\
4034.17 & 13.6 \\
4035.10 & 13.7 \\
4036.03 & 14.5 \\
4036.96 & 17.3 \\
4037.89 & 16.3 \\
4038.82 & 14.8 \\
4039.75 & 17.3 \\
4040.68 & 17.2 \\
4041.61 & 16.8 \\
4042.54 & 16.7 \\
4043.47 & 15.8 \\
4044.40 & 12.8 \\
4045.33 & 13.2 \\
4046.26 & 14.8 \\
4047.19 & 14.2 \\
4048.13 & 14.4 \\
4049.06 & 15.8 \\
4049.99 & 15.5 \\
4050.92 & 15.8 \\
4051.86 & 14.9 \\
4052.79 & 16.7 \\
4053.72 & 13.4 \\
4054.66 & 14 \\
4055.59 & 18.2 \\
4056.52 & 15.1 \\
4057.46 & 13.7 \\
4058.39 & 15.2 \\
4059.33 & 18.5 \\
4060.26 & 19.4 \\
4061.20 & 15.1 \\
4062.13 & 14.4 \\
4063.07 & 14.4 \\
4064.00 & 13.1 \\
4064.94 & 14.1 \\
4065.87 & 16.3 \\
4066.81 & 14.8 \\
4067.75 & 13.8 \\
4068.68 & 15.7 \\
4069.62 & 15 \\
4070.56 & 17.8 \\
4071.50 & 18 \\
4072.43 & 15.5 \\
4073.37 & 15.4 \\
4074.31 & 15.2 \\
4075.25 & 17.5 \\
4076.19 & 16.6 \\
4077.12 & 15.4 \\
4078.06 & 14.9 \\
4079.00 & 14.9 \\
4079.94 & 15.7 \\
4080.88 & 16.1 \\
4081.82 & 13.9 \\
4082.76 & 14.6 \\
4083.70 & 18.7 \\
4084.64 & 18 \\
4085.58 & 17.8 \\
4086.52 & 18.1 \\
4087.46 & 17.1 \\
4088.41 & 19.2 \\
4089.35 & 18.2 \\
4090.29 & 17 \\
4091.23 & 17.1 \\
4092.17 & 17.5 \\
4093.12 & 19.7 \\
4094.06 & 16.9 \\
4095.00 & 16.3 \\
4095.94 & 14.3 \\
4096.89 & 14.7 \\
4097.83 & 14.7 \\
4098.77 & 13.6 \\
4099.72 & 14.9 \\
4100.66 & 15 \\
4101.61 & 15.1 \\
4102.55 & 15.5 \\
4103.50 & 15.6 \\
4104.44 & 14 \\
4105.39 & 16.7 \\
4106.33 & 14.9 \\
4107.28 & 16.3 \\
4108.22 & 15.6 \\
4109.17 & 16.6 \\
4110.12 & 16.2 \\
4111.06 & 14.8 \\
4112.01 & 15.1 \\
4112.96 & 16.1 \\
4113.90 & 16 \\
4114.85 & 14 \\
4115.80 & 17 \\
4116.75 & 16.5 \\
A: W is 2.03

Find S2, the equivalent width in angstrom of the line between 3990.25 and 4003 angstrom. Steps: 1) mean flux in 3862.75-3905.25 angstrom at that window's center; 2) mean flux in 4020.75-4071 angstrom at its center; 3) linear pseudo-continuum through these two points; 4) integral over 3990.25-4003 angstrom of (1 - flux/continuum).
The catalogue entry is -2.52 angstrom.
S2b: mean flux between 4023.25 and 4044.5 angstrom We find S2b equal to 16.3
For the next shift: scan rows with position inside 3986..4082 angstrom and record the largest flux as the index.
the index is 20.2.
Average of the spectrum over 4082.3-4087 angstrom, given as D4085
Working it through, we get 17.5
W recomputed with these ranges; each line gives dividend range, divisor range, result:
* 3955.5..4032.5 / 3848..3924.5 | 1.72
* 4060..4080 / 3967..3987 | 1.54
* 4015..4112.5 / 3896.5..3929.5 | 1.81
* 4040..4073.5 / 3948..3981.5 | 1.73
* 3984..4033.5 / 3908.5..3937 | 2.18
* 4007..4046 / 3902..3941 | 2.19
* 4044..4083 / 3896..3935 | 1.88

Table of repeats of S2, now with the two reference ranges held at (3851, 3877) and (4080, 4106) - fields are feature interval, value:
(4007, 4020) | -4.5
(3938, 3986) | 6.4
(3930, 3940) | 5.5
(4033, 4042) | -0.9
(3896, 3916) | -3.0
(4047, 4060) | -0.6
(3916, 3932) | 2.8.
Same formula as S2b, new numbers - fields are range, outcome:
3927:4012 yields 11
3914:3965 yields 8.49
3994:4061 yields 16.4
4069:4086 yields 16.2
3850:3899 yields 7.91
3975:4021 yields 15.9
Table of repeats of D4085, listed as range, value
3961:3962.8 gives 8.18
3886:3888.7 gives 6.69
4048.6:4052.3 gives 15.5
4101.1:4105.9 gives 15.4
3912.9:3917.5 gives 11.3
